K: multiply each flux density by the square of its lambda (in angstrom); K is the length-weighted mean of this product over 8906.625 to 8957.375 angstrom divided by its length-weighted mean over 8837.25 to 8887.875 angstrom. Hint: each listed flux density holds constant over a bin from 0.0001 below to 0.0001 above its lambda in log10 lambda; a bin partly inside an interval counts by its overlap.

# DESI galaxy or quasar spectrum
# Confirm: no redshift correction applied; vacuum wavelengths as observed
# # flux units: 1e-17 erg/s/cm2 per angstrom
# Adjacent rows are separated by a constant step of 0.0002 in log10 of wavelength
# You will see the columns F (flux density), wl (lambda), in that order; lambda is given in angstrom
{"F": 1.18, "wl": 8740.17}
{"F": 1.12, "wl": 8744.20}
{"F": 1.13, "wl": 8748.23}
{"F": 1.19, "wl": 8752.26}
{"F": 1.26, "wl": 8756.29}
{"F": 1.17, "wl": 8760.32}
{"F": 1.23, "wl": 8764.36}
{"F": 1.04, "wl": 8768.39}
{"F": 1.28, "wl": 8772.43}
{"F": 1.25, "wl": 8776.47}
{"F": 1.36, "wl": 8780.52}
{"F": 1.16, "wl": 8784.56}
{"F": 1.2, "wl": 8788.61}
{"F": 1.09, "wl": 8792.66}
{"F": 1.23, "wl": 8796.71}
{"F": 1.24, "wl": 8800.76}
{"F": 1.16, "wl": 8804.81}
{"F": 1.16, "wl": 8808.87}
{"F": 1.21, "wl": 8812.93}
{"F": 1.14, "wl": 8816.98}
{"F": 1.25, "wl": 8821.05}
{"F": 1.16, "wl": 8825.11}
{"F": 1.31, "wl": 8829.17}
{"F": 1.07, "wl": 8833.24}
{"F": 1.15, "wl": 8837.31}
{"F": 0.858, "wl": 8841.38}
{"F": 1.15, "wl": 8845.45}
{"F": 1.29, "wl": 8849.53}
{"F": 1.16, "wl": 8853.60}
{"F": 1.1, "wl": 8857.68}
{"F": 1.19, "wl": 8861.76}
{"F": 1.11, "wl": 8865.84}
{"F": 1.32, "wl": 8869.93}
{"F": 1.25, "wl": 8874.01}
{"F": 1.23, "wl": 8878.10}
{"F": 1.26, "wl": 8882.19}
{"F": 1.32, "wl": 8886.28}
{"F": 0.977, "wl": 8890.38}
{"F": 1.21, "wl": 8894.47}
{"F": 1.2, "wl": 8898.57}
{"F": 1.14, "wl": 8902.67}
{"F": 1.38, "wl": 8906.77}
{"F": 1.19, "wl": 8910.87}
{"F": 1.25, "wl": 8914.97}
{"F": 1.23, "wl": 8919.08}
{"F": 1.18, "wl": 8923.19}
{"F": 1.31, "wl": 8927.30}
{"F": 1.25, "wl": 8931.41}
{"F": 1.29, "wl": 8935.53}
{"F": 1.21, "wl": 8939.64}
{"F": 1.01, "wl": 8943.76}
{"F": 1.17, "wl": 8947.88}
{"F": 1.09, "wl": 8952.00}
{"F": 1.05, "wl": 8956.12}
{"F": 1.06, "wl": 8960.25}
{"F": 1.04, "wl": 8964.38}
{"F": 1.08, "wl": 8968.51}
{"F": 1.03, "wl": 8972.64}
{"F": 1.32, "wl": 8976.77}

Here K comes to 1.0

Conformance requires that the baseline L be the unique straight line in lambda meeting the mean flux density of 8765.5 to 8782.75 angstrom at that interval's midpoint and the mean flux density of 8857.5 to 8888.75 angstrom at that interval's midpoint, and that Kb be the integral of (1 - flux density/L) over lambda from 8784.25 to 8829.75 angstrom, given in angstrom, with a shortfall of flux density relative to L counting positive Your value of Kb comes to 1.5 angstrom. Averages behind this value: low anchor 1.23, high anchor 1.23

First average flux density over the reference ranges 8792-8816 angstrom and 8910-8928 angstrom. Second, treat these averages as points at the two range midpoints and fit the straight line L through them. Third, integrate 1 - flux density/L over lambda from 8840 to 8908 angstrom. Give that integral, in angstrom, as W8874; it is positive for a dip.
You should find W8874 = 1.5 angstrom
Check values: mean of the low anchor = 1.19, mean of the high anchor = 1.23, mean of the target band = 1.19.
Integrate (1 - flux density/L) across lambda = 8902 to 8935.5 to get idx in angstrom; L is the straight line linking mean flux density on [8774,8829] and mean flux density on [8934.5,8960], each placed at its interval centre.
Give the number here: -3.16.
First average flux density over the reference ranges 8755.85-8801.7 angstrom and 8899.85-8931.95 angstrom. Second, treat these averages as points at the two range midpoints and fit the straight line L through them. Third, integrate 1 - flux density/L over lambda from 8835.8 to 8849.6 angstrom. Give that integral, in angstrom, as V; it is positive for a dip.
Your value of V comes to 1.55 angstrom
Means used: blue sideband 1.21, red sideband 1.24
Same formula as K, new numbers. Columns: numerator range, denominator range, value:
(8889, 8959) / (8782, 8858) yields 1.04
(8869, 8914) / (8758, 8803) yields 1.04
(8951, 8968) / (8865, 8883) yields 0.87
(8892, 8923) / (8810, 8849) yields 1.08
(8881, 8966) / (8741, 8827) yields 1.02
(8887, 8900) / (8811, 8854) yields 1.00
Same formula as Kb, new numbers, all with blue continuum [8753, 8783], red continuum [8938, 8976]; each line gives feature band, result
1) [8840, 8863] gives 0.7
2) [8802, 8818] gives 0.3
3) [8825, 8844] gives 1.2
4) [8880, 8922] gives -3.2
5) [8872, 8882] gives -0.9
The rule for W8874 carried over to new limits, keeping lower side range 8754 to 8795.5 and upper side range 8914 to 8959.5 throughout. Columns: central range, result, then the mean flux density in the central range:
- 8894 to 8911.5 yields -0.6 angstrom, 1.23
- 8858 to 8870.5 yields 0.1 angstrom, 1.18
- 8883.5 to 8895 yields 0.2 angstrom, 1.17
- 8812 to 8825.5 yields 0.1 angstrom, 1.19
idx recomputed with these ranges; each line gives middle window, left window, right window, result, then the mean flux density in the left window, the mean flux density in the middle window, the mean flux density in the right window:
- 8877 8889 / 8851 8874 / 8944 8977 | -0.9 angstrom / 1.19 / 1.26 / 1.09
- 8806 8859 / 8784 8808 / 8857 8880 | 1.7 angstrom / 1.18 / 1.16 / 1.21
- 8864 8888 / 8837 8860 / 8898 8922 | -1.6 angstrom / 1.12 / 1.25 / 1.23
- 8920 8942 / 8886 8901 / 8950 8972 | -2.8 angstrom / 1.16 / 1.24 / 1.06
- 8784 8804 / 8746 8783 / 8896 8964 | 0.4 angstrom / 1.21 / 1.18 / 1.18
